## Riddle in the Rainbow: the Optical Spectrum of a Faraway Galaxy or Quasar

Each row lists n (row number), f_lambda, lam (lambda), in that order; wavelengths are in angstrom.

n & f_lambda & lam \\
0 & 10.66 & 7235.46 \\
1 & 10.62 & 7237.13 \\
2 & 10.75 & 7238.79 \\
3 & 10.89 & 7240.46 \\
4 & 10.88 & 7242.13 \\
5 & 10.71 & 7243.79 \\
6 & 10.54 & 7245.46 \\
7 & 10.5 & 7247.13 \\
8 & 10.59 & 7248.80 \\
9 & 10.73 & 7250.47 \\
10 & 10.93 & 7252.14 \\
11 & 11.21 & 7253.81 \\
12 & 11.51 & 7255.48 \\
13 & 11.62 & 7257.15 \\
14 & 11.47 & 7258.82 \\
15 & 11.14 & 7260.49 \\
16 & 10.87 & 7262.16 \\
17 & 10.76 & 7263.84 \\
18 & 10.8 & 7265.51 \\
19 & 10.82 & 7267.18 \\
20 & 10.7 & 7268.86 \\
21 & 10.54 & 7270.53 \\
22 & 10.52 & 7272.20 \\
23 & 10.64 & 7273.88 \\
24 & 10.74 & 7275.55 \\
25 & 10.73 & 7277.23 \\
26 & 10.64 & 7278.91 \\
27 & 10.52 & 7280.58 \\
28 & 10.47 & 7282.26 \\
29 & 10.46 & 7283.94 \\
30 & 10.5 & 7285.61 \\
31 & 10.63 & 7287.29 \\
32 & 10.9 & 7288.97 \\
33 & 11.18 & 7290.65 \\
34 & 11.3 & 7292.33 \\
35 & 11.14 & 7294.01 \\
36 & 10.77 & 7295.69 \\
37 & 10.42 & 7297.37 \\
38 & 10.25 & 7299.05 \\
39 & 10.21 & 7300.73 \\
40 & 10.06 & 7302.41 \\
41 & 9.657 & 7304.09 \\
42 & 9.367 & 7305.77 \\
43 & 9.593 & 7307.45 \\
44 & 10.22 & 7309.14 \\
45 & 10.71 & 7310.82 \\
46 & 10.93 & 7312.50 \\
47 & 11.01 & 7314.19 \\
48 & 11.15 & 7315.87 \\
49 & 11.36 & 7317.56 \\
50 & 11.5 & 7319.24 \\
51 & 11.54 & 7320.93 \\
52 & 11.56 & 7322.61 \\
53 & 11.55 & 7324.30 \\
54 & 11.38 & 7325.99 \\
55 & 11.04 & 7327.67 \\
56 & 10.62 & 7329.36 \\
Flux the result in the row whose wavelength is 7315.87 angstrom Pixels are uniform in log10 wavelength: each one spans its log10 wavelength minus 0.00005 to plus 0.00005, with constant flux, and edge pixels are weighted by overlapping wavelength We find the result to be 11.15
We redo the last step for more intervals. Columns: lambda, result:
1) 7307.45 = 9.593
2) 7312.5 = 10.93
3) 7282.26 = 10.47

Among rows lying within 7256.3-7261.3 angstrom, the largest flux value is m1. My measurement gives 11.62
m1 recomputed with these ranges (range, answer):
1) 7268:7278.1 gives 10.74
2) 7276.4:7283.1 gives 10.73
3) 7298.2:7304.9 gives 10.25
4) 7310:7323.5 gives 11.56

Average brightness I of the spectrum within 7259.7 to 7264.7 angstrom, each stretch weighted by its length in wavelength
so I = 10.9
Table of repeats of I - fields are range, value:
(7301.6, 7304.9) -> 9.86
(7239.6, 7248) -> 10.7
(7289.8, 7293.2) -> 11.2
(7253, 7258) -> 11.5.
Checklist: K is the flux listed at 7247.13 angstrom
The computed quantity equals 10.5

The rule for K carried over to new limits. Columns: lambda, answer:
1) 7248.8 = 10.59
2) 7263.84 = 10.76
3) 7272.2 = 10.52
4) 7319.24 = 11.5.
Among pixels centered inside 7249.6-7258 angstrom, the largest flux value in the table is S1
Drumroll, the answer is 11.62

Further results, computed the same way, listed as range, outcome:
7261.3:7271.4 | 10.87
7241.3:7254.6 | 11.21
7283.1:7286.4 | 10.5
